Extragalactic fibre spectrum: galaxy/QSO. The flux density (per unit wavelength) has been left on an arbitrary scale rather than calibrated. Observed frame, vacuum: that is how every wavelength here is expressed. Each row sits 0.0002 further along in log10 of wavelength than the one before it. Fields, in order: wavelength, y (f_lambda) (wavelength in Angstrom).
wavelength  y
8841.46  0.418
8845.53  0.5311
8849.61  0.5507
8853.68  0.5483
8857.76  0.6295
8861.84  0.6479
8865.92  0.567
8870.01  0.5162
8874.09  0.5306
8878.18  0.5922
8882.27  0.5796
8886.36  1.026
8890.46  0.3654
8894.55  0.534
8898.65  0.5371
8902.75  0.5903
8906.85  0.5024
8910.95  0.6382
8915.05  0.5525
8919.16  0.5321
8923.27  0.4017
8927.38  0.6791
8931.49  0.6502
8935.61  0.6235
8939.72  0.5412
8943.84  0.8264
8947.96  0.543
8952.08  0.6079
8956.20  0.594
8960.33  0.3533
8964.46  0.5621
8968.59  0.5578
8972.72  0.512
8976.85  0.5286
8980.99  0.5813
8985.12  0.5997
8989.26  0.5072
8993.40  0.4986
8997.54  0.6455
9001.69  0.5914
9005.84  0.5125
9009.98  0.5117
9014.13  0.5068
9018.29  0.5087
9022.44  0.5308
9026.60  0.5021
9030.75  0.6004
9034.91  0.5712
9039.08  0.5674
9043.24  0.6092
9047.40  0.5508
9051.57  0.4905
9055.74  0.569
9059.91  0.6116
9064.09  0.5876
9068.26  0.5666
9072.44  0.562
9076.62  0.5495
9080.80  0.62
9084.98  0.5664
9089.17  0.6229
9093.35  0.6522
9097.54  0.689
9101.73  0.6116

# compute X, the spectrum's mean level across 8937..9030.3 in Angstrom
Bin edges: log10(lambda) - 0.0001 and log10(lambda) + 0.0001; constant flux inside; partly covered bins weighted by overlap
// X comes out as 0.552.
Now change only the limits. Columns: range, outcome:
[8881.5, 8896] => 0.634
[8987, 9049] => 0.548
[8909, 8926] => 0.536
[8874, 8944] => 0.59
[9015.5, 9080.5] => 0.56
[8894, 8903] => 0.55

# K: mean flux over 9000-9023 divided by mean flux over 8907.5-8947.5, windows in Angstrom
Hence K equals 0.88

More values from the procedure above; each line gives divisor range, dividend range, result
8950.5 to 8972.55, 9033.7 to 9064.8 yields 1.07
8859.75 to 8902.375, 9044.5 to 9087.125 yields 0.96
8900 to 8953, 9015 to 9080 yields 0.95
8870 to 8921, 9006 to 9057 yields 0.94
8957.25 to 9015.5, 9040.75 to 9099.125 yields 1.10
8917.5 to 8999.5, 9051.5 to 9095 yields 1.03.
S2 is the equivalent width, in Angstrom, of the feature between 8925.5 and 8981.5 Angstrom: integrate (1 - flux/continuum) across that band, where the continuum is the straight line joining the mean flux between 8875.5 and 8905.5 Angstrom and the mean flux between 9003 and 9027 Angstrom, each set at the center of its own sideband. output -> -2.5 Angstrom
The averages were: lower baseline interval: 0.599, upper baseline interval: 0.515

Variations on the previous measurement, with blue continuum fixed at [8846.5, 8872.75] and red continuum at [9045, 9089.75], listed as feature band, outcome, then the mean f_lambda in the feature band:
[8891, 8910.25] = 1.31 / 0.534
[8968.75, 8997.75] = 1.23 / 0.548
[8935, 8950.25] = -1.64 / 0.634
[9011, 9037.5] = 1.63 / 0.536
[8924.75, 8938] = -1.50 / 0.637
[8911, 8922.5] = 0.59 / 0.543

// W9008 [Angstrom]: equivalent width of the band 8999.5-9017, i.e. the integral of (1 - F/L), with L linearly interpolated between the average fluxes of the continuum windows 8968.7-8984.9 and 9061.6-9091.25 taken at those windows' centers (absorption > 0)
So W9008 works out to 0.9 Angstrom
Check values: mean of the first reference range 0.55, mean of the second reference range 0.582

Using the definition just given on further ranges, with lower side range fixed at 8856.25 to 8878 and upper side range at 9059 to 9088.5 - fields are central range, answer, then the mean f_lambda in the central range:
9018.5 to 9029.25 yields 1.1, 0.52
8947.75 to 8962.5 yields 1.4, 0.522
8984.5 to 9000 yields 0.5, 0.56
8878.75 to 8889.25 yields -2.9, 0.738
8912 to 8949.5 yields -1.1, 0.596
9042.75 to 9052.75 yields 0.6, 0.546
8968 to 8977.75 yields 0.8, 0.53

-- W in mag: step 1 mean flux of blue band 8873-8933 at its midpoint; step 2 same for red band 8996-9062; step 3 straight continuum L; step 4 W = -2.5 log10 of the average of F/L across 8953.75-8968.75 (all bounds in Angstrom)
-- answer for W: 0.11 mag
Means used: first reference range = 0.581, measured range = 0.514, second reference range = 0.554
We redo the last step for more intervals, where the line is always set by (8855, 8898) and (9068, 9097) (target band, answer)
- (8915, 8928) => 0.14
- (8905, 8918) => 0.06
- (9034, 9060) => 0.06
